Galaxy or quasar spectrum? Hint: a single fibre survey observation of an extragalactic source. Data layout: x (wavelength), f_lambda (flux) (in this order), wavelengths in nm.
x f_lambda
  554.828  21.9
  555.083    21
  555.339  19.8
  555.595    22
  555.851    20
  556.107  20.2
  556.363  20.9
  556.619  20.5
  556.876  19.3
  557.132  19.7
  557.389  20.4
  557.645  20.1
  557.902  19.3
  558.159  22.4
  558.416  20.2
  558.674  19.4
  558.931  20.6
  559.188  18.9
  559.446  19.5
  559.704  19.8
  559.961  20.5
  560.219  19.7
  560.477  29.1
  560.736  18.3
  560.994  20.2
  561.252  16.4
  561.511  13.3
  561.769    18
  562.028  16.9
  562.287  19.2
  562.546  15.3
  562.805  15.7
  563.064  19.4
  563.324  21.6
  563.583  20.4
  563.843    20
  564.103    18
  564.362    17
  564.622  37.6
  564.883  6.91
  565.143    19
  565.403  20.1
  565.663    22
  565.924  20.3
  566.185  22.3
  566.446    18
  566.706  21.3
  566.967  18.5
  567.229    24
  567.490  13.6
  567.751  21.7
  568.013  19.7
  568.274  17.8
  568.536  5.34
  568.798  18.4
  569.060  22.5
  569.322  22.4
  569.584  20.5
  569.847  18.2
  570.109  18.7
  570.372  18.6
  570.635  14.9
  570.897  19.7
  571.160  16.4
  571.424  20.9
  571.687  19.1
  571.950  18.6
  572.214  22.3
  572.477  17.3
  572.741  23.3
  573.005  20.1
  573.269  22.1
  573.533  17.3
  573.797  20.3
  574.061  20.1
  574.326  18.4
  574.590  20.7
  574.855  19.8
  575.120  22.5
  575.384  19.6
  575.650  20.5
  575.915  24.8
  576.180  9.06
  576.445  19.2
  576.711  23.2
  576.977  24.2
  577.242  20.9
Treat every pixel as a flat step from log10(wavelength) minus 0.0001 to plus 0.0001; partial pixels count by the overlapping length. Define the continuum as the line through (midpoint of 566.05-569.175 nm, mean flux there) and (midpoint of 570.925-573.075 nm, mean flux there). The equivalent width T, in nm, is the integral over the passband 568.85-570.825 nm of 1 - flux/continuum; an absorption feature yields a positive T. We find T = -0.02 nm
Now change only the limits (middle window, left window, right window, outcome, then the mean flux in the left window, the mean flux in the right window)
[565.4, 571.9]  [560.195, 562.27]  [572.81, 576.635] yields 0.135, 19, 19.7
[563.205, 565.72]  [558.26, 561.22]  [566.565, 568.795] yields -0.179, 20.4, 17.8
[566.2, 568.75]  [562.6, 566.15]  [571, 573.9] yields 0.233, 19.8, 19.8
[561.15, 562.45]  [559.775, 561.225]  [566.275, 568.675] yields 0.239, 21.1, 17.8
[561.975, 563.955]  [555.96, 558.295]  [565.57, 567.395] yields 0.189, 20.3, 20.7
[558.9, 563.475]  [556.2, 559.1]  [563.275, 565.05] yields 0.269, 20.2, 20.1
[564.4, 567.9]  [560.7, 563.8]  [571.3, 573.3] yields -0.267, 17.9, 20.4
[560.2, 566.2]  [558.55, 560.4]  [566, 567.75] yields 0.159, 20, 19.8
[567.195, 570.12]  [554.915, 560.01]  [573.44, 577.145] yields 0.249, 20.2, 20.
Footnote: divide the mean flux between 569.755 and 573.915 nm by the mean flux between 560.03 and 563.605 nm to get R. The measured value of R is 1.02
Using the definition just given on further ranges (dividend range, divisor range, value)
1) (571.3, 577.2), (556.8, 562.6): 1.04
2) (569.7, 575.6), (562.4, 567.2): 0.99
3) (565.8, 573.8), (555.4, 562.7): 0.98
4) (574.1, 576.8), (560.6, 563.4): 1.12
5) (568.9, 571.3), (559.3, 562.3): 0.99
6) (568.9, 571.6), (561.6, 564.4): 1.05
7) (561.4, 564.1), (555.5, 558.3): 0.88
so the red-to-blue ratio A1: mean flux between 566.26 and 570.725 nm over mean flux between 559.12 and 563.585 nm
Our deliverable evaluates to 1.0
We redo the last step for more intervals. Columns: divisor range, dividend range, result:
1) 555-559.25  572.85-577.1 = 0.99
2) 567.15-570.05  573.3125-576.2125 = 1.07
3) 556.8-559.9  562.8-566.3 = 1.01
